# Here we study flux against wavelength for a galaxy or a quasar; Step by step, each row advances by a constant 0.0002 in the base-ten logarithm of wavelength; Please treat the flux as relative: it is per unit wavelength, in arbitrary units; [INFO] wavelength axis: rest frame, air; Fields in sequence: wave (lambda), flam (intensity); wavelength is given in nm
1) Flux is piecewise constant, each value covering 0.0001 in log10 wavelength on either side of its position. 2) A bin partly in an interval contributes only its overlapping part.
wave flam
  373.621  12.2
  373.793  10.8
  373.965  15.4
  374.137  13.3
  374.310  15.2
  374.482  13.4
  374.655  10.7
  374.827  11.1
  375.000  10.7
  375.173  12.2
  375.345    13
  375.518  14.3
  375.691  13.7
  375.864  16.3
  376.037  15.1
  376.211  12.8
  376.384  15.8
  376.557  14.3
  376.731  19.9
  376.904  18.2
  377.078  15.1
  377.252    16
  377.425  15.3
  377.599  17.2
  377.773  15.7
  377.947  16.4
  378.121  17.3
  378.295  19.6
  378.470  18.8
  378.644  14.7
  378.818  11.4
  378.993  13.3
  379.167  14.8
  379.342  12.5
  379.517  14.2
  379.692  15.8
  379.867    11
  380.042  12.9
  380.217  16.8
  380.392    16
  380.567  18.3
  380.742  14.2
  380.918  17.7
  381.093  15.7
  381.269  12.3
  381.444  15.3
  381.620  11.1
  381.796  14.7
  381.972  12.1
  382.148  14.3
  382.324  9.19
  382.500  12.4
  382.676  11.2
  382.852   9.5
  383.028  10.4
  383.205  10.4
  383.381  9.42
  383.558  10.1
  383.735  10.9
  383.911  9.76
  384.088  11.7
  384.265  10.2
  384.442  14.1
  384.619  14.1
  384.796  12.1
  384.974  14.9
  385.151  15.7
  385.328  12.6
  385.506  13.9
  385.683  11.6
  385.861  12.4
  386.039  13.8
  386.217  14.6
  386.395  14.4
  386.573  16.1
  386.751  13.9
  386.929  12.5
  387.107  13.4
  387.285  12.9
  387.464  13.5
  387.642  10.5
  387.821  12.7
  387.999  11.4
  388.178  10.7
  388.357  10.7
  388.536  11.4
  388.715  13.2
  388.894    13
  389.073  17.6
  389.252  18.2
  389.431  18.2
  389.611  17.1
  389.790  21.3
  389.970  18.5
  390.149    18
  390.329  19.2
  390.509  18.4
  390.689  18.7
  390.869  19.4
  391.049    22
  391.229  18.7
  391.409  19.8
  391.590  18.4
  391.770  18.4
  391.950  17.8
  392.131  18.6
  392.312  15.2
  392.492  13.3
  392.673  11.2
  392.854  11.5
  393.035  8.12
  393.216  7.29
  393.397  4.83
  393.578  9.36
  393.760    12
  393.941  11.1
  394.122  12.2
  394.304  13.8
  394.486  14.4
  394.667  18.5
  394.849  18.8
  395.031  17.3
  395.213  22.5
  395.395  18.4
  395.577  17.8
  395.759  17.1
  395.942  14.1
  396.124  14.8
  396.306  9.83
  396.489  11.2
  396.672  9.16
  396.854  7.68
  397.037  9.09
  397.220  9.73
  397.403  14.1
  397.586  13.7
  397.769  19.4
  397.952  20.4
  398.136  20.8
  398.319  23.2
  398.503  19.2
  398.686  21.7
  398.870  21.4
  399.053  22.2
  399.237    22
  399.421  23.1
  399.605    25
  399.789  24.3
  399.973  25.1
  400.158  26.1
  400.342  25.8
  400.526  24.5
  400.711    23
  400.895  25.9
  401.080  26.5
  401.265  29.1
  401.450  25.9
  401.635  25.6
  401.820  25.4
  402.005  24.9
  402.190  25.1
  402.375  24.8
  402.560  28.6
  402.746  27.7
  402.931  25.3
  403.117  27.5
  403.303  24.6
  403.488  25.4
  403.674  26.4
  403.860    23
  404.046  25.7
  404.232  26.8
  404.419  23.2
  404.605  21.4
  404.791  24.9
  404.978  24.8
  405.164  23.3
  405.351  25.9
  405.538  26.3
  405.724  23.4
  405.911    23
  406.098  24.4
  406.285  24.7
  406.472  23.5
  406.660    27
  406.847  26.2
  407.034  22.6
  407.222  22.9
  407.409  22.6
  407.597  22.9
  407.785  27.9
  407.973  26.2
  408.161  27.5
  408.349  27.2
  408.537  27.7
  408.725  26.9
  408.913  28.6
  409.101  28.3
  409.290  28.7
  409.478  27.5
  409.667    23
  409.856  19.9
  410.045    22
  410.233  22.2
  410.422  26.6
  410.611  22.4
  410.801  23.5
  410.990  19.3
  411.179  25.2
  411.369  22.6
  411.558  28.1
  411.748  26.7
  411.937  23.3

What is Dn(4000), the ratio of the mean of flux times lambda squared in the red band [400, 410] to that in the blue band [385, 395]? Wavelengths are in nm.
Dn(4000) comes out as 1.87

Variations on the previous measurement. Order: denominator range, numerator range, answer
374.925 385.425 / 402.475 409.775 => 2.09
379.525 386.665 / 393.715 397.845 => 1.16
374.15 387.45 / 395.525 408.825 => 1.84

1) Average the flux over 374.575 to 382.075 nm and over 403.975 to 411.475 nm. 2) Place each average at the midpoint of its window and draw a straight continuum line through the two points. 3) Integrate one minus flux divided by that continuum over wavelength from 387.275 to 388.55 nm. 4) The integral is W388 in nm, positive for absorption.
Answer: 0.45 nm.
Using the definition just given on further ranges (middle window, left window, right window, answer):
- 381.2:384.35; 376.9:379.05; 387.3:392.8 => 0.918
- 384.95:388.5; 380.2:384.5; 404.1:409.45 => 0.430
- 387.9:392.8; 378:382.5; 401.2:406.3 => 0.663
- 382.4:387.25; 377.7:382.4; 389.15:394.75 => 0.839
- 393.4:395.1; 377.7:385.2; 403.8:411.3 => 0.484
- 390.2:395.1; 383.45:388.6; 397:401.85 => 0.561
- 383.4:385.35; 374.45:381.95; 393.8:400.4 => 0.426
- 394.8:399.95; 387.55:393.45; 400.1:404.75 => 0.914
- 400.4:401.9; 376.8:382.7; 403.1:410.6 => -0.189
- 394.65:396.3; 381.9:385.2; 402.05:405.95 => 0.188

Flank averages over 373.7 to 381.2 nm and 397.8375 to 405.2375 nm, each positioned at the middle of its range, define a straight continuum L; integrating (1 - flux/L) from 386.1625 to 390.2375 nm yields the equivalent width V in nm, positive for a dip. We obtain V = 0.99 nm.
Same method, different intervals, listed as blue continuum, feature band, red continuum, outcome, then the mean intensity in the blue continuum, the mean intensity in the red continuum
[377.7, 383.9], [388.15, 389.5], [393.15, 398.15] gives -0.05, 13.7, 13.8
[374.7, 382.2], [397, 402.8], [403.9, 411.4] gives -0.14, 14.8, 24.7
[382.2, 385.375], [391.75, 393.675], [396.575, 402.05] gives 0.55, 11.6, 21.1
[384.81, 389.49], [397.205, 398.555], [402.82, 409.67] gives 0.15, 13.6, 25.4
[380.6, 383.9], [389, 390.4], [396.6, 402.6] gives -0.19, 12.3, 21.6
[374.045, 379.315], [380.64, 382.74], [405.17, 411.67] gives 0.38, 14.8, 24.9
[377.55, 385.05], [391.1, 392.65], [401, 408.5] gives 0.12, 13.6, 25.3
